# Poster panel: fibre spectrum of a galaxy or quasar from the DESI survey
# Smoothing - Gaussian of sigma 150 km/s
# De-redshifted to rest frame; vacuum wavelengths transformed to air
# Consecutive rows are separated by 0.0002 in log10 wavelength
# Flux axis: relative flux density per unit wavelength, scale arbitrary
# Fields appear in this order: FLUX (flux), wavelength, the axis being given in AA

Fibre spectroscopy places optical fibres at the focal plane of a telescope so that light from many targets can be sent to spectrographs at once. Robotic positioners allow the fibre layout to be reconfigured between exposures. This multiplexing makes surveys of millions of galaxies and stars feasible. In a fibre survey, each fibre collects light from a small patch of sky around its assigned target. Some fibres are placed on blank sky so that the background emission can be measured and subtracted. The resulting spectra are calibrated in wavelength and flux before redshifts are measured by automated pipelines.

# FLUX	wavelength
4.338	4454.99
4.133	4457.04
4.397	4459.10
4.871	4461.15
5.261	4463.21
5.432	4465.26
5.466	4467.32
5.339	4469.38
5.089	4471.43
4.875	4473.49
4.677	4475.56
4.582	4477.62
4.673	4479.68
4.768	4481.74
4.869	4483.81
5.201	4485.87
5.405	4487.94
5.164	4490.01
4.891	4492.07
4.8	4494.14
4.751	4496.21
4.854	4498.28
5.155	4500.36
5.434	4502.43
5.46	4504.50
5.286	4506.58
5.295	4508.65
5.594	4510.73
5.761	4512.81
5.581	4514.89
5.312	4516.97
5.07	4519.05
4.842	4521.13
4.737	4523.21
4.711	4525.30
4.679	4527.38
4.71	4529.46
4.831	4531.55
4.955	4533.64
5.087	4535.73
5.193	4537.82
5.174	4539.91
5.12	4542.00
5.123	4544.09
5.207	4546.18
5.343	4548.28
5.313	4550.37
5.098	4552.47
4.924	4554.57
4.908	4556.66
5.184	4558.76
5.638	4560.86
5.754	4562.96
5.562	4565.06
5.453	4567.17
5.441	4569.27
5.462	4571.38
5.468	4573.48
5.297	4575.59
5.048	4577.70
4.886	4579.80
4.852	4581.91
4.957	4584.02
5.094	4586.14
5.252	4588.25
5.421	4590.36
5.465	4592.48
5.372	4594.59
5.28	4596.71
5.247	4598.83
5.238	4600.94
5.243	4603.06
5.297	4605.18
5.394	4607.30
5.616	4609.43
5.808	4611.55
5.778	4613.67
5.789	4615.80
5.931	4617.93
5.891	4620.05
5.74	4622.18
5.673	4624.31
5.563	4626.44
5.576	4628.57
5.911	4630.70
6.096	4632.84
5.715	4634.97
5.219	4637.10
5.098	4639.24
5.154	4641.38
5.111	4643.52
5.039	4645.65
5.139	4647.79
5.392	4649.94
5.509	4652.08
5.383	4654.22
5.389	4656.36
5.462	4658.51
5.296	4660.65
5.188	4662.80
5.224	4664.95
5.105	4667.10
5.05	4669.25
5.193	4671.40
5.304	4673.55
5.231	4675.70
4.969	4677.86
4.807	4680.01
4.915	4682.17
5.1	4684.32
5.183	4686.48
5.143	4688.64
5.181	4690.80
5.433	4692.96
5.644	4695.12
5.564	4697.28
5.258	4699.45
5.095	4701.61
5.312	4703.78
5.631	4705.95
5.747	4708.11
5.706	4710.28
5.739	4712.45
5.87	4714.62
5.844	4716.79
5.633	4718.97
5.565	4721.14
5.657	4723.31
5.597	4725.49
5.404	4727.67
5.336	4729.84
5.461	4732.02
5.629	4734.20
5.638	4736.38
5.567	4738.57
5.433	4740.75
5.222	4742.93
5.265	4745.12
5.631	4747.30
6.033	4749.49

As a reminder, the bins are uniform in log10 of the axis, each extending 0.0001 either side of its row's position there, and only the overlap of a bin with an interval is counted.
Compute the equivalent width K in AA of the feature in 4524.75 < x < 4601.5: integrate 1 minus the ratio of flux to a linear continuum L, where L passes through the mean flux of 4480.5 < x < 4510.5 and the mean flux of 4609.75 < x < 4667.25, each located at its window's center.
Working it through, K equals 1.5 AA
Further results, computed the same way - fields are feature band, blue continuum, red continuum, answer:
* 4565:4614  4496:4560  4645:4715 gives -1.1 AA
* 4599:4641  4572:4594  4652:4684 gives -3.3 AA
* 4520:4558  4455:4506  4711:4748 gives 0.8 AA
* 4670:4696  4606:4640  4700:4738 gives 2.1 AA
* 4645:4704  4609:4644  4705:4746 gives 3.9 AA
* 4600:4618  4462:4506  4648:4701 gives -1.3 AA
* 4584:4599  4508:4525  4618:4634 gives 0.9 AA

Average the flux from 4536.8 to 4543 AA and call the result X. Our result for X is 5.16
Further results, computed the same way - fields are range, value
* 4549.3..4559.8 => 5.09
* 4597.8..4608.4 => 5.29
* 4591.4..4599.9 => 5.34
